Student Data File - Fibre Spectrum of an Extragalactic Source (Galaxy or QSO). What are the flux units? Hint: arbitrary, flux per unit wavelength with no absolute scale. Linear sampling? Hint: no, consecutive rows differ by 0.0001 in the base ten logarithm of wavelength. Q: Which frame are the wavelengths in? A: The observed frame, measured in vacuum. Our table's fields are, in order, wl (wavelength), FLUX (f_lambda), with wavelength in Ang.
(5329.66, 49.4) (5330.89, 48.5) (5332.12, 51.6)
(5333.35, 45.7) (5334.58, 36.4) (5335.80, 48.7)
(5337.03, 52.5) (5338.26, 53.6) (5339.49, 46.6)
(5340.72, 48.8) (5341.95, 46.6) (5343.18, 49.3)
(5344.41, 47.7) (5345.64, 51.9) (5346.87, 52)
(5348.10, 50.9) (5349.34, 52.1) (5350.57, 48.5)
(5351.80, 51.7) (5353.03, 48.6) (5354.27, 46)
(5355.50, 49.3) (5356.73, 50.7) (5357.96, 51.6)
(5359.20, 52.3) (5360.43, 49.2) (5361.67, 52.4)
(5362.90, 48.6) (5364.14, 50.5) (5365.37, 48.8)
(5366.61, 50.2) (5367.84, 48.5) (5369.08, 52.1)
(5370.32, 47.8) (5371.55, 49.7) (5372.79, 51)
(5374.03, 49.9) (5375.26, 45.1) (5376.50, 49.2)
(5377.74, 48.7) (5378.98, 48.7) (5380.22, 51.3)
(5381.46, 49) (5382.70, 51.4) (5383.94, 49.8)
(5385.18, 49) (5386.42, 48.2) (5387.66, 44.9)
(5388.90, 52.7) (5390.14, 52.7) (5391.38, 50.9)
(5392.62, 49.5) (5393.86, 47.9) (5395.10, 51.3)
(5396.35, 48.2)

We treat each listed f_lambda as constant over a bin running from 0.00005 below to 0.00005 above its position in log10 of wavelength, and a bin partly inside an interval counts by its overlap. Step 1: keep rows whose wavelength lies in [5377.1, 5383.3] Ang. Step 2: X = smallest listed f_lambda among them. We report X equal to 48.7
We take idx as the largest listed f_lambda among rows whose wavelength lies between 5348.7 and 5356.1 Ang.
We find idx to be 52.1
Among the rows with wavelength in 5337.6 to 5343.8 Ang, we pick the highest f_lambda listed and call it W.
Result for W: 53.6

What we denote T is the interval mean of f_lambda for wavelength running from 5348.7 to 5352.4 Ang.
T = 50.7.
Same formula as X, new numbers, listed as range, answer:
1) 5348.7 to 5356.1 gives 46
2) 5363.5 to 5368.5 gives 48.5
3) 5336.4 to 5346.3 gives 46.6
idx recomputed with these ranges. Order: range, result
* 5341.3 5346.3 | 51.9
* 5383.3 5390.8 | 52.7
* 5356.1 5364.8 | 52.4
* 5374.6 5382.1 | 51.3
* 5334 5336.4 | 48.7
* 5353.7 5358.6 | 51.6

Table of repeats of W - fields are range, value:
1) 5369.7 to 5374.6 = 51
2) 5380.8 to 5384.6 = 51.4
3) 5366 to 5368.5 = 50.2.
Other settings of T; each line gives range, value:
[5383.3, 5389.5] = 48.9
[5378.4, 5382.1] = 49.6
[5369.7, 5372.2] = 48.8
